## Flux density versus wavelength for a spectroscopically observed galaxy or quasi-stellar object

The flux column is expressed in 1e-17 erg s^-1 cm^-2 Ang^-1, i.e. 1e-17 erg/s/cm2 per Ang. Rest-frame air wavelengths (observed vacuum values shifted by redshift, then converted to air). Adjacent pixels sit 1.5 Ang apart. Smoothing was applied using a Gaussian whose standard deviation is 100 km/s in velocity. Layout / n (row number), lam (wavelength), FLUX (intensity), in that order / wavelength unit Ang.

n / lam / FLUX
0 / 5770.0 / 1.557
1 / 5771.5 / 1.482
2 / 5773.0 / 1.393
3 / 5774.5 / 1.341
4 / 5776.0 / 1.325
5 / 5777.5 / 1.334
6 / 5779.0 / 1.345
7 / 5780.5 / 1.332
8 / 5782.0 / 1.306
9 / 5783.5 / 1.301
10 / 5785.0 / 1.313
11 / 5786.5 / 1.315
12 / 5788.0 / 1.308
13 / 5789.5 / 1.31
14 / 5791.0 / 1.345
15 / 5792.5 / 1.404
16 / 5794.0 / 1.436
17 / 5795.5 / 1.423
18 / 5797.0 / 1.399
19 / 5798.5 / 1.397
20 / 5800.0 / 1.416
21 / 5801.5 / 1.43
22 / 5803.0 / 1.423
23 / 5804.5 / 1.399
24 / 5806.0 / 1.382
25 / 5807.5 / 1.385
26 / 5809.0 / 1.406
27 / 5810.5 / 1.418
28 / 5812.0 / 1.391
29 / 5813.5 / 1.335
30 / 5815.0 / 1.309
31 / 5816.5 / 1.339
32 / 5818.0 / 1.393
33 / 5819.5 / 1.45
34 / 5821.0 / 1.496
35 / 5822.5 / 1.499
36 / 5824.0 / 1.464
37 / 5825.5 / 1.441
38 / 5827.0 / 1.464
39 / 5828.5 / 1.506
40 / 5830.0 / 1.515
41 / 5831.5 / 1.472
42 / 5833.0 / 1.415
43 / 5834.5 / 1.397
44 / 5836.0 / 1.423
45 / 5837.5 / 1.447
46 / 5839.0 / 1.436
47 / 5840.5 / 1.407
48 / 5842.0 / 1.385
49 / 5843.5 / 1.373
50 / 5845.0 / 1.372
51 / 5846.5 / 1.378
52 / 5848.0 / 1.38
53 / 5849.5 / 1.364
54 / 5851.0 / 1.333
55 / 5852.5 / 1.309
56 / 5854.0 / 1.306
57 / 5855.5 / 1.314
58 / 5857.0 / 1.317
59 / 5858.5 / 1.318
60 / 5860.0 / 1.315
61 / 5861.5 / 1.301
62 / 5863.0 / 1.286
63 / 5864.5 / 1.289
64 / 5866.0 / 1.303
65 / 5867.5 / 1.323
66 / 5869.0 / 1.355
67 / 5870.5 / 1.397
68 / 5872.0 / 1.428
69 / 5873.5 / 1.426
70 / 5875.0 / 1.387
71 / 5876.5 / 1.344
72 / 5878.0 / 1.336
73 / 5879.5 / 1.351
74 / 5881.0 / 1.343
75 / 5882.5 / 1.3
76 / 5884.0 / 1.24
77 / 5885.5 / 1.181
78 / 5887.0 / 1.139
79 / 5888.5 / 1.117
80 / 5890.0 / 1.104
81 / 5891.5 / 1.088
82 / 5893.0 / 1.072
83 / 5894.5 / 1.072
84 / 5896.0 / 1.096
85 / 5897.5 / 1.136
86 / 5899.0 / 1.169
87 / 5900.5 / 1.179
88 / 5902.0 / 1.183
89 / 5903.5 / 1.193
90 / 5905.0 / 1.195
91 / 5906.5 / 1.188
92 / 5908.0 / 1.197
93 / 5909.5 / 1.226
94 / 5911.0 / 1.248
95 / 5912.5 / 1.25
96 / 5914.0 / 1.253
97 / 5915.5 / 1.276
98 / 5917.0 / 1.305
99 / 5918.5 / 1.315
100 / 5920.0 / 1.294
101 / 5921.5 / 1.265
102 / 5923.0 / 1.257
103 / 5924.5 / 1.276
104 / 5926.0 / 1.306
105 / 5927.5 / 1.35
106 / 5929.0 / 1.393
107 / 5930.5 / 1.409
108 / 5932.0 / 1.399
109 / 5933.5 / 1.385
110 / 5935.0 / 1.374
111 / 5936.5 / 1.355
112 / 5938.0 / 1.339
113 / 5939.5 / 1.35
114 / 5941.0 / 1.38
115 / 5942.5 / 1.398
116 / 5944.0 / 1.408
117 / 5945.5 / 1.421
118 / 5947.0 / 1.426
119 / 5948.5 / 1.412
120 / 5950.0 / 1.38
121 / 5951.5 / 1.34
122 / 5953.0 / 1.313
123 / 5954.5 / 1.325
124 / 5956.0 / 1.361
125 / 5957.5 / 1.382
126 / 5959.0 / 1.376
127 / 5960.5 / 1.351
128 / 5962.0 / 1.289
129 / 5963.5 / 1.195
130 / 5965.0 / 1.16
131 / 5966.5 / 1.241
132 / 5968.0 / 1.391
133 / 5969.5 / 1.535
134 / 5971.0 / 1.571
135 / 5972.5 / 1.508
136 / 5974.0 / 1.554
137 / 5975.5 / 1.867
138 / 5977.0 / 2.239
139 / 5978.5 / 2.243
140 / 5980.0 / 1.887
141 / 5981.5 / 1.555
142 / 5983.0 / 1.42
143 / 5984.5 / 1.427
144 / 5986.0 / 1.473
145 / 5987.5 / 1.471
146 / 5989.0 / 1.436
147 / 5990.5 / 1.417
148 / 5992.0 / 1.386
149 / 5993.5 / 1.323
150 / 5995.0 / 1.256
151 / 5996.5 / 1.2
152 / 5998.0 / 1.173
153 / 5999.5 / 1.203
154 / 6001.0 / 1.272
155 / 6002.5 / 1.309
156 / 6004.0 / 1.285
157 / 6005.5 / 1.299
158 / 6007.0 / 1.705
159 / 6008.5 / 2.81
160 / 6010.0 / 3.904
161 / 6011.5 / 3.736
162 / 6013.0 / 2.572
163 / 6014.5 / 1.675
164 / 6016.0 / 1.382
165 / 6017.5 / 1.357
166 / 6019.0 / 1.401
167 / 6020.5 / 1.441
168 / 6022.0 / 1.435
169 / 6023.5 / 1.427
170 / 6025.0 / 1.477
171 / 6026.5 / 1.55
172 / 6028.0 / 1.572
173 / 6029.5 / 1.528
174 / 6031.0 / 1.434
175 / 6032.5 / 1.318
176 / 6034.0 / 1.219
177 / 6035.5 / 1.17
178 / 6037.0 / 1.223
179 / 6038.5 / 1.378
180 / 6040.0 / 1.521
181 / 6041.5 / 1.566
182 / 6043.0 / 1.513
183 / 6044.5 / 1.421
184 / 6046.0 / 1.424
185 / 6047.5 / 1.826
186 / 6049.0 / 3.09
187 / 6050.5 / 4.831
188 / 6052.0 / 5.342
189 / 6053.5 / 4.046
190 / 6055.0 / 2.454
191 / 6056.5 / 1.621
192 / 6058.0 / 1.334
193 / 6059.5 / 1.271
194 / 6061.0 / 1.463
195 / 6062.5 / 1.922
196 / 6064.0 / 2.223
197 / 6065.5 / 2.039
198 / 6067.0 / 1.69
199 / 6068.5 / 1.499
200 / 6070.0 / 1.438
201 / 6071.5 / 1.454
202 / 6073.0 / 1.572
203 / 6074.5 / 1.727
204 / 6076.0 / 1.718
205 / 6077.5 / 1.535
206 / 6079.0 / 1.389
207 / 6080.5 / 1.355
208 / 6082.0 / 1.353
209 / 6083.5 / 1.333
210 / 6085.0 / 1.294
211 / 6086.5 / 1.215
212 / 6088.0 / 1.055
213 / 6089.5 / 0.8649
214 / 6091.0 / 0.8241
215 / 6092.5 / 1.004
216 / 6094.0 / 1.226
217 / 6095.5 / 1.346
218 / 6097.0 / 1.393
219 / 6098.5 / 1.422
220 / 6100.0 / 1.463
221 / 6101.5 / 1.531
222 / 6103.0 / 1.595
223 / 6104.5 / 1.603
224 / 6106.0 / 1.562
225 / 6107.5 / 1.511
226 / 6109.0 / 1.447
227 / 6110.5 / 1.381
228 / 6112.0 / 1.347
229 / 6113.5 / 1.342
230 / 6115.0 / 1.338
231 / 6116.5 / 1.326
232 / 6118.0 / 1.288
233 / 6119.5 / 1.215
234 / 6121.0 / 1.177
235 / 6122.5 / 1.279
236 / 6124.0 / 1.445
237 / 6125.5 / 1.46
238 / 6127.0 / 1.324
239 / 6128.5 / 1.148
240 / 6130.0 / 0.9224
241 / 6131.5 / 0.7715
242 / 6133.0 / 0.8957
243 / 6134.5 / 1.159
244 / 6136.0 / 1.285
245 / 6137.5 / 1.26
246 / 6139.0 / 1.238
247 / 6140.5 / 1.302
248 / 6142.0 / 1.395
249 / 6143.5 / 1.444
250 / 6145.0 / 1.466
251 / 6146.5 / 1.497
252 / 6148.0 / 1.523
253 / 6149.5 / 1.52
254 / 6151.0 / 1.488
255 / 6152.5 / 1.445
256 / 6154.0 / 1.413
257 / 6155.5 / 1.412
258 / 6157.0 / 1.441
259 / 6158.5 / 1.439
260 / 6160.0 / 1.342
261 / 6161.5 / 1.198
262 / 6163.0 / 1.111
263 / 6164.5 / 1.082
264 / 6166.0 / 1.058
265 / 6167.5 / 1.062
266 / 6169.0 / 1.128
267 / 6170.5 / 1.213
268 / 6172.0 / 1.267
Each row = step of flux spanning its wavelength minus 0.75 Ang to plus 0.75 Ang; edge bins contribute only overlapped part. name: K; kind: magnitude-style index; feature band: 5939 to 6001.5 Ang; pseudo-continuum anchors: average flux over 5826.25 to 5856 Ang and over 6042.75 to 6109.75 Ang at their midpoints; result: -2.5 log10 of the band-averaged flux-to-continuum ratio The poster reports 0.11 mag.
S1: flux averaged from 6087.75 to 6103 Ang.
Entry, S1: 1.24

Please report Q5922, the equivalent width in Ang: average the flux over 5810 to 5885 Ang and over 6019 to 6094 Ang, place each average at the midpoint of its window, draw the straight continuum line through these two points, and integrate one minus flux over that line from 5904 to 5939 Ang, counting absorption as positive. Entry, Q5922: 4.5 Ang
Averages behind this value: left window 1.38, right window 1.69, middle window 1.3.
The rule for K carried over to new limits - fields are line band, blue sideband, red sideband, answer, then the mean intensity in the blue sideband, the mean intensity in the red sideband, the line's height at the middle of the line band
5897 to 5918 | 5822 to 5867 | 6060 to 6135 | 0.14 mag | 1.38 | 1.38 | 1.38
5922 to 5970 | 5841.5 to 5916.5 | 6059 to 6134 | -0.04 mag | 1.27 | 1.38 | 1.3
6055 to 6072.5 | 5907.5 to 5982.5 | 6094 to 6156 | -0.21 mag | 1.41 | 1.35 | 1.37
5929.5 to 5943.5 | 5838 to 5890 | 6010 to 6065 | 0.15 mag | 1.33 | 1.95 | 1.59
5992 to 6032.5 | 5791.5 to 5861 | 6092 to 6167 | -0.23 mag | 1.4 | 1.33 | 1.35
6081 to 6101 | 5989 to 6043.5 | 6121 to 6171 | 0.16 mag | 1.59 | 1.28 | 1.41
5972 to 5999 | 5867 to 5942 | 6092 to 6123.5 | -0.18 mag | 1.27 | 1.37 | 1.31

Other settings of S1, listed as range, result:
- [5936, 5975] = 1.38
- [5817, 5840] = 1.45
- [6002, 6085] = 1.84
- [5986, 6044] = 1.59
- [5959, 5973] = 1.36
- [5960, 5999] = 1.48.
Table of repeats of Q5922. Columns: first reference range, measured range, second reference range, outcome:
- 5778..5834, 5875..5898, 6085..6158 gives 2.9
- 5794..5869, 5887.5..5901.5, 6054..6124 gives 2.9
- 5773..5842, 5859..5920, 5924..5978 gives 6.8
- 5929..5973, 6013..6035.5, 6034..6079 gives 3.8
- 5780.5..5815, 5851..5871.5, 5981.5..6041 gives 1.6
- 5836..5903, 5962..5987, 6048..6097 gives 0.0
